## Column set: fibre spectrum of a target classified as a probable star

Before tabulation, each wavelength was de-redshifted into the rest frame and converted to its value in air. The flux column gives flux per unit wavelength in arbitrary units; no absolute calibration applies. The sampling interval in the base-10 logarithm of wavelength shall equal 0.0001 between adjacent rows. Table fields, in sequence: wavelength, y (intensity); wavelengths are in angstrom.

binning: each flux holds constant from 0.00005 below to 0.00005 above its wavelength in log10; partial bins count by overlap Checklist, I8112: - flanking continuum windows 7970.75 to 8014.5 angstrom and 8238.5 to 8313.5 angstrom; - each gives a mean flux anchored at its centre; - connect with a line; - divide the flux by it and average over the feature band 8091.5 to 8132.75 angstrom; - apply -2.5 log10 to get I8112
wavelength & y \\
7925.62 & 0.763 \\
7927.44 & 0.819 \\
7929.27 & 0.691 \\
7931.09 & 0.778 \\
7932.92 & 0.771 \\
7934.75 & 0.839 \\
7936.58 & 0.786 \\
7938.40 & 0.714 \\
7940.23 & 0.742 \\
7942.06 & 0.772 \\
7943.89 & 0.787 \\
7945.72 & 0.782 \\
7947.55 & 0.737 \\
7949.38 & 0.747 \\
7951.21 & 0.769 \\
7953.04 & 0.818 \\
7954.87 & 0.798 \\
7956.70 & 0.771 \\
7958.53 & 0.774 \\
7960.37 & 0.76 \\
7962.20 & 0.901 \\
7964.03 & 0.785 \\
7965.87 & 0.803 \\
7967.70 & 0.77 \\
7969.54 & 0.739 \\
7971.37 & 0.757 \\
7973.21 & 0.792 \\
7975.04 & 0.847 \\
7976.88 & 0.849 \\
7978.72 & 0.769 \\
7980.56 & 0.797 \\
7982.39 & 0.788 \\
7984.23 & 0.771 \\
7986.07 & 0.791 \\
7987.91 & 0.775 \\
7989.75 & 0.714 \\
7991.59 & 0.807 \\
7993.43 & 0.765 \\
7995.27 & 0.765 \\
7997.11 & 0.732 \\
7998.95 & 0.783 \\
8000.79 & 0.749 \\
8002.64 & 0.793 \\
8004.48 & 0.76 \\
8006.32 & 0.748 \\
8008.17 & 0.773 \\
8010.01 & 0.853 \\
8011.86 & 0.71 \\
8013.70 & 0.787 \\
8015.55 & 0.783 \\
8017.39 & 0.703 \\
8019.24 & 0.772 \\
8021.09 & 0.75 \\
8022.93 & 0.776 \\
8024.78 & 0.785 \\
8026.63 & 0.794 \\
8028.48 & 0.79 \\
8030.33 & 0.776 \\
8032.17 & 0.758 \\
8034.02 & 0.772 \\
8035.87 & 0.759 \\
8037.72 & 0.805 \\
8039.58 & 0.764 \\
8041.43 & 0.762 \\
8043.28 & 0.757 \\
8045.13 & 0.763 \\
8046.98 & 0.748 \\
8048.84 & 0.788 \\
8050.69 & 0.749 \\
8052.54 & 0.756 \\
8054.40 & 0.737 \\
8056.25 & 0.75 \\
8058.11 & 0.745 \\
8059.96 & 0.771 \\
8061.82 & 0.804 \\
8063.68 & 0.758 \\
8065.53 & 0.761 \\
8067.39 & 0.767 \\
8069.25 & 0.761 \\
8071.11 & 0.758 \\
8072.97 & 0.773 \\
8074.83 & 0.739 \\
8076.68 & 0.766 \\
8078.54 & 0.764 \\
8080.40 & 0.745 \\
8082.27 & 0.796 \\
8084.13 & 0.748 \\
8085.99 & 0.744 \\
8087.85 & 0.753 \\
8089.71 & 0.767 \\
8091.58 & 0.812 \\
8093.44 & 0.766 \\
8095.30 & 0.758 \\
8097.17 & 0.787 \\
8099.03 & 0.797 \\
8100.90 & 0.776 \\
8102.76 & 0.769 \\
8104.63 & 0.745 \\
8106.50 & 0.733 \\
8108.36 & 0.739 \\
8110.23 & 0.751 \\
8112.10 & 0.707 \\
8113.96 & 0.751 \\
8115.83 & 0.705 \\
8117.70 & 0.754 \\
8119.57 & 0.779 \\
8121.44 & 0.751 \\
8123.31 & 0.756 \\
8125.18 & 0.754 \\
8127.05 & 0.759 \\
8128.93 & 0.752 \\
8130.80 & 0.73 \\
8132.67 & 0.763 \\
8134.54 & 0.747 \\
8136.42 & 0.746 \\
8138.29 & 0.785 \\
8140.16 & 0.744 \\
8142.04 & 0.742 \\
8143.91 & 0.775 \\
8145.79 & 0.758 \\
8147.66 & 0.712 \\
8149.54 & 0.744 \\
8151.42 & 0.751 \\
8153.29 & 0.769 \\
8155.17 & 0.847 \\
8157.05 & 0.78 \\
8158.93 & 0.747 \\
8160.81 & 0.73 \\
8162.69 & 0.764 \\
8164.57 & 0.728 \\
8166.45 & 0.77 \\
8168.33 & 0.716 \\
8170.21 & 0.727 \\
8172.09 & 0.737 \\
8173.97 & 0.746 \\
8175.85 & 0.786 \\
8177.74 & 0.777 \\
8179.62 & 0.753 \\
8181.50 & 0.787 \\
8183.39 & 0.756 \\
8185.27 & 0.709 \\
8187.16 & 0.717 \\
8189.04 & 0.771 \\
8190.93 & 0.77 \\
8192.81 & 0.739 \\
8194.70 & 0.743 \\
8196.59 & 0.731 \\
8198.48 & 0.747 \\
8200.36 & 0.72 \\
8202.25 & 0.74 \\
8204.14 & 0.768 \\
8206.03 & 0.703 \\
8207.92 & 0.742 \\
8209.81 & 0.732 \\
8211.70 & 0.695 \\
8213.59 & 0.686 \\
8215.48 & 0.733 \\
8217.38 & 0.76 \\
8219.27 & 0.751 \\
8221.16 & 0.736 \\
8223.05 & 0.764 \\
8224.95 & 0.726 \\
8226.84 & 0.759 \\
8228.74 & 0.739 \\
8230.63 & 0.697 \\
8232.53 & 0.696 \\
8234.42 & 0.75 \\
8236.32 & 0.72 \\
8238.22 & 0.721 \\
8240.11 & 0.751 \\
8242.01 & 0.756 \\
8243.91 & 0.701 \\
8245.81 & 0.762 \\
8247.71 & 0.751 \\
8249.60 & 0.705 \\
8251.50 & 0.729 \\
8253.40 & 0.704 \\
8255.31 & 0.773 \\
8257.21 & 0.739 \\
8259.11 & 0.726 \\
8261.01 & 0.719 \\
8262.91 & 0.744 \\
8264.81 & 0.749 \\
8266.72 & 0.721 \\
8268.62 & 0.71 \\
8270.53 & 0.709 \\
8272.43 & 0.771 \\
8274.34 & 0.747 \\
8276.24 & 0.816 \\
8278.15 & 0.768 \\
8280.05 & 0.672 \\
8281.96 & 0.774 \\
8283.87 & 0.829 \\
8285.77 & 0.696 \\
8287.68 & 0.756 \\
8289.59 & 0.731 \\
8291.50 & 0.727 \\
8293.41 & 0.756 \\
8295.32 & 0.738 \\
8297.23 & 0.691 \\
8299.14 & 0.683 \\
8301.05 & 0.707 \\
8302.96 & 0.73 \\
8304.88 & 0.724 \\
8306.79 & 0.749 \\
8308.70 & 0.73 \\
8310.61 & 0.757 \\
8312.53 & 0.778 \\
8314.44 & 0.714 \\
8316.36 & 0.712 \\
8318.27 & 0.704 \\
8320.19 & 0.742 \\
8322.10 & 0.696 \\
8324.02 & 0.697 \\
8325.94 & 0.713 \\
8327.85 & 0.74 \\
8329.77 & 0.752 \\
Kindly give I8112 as 0.009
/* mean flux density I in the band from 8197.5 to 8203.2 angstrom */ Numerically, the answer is 0.736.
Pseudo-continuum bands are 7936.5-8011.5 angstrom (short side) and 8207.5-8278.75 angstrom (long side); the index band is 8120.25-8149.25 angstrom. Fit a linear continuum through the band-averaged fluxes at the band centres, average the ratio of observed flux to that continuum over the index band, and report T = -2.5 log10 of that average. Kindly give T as 0.00 mag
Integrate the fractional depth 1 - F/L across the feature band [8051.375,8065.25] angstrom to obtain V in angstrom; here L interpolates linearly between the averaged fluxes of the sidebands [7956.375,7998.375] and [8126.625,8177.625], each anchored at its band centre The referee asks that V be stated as 0.2 angstrom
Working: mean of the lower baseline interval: 0.784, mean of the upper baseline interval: 0.754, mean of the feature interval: 0.76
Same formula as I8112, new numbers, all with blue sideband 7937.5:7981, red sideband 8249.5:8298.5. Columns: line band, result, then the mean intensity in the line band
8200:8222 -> 0.025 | 0.731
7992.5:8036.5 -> 0.009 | 0.768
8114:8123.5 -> 0.017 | 0.748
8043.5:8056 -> 0.018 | 0.757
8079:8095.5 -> -0.002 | 0.766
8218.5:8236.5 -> 0.016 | 0.734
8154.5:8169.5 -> -0.005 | 0.758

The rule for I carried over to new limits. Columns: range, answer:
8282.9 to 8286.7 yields 0.764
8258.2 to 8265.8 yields 0.735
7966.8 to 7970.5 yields 0.754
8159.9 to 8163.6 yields 0.747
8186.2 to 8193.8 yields 0.749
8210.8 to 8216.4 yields 0.705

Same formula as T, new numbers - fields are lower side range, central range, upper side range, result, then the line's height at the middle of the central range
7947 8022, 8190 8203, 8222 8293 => 0.01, 0.747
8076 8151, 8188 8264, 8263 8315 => 0.01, 0.745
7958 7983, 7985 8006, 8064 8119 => 0.03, 0.788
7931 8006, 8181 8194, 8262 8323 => 0.00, 0.749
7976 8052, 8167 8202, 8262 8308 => 0.01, 0.75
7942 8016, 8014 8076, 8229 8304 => 0.01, 0.769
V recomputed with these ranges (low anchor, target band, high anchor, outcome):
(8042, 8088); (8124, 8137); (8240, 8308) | 0.04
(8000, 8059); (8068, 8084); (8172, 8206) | -0.02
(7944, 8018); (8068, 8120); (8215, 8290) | 0.24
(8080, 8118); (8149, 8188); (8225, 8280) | -0.36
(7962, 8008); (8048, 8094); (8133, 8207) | 0.20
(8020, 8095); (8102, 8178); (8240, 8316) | 0.35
